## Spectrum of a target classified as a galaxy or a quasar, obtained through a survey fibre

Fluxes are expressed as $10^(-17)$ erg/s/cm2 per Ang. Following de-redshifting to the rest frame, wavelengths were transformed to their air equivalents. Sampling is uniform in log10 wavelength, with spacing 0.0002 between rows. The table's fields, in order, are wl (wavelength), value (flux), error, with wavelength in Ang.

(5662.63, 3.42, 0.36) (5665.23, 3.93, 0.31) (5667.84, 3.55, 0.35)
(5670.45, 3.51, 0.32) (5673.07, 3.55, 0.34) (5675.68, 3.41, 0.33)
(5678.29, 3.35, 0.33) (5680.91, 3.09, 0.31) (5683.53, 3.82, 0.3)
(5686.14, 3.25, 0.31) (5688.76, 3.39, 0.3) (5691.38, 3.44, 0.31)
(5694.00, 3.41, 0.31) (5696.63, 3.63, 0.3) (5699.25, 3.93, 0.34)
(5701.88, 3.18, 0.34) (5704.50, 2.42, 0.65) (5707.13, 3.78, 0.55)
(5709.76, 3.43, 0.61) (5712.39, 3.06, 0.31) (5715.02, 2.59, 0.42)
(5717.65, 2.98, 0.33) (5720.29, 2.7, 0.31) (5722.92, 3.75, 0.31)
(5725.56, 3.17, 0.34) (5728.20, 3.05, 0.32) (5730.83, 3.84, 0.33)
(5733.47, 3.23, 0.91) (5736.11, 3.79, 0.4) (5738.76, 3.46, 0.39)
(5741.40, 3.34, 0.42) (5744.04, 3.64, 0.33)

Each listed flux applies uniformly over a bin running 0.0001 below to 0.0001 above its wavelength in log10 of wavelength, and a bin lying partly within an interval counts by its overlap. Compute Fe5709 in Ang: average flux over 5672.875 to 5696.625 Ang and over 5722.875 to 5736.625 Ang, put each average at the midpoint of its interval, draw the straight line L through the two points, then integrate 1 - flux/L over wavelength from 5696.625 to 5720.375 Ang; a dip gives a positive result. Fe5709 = 1.8 Ang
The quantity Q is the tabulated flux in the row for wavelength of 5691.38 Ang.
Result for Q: 3.44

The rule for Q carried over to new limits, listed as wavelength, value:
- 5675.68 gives 3.41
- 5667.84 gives 3.55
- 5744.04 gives 3.64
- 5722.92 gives 3.75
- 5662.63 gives 3.42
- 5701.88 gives 3.18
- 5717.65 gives 2.98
